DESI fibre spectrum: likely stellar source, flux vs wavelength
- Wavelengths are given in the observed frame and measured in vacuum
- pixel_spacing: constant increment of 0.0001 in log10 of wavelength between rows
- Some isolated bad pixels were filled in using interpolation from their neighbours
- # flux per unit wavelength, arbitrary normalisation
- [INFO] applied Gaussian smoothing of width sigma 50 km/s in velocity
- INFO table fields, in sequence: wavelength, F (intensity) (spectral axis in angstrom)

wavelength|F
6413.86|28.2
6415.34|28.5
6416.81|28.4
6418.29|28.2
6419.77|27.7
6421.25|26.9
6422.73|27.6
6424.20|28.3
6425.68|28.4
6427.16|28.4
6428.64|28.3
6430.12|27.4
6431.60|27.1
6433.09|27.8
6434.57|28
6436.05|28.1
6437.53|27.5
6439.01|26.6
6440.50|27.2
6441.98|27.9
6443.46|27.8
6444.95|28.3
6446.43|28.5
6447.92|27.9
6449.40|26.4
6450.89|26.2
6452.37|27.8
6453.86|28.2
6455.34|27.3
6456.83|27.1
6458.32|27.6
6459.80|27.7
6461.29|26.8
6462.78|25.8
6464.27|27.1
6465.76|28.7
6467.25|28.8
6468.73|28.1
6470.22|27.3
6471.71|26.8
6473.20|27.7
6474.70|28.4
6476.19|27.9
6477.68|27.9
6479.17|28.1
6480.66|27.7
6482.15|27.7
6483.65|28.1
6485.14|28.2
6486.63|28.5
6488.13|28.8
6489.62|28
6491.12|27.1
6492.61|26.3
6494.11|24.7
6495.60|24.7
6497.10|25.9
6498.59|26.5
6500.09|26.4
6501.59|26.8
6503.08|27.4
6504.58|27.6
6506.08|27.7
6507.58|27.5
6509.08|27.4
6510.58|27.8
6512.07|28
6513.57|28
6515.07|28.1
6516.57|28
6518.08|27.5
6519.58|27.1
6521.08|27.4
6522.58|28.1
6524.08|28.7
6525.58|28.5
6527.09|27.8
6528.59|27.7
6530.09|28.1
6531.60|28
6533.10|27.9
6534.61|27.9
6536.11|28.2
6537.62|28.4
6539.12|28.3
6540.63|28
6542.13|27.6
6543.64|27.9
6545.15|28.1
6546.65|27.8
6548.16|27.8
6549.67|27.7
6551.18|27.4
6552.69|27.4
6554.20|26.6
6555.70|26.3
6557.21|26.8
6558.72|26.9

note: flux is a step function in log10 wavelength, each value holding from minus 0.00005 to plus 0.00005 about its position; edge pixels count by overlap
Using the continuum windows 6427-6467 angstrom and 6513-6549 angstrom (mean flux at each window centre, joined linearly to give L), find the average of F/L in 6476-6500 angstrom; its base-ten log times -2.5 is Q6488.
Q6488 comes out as 0.02 mag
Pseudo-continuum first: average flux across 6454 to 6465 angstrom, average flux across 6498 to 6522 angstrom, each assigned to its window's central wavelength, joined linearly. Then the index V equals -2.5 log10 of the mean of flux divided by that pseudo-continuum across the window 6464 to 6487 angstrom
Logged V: -0.03 mag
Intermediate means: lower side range 27.1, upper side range 27.5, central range 28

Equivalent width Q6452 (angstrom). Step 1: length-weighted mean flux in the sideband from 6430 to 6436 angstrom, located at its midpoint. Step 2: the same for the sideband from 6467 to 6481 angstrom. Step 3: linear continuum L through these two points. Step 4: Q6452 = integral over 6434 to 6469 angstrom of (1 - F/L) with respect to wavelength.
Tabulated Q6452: 0.2 angstrom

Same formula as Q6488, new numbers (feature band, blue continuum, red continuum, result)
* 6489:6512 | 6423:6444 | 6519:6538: 0.04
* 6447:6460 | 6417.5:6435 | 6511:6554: 0.02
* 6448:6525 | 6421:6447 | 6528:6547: 0.02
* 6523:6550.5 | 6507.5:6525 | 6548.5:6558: -0.02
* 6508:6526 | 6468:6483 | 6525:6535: 0.00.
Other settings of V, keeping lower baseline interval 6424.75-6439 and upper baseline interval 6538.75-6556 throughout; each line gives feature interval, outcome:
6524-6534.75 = -0.02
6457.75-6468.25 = 0.01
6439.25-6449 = 0.00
